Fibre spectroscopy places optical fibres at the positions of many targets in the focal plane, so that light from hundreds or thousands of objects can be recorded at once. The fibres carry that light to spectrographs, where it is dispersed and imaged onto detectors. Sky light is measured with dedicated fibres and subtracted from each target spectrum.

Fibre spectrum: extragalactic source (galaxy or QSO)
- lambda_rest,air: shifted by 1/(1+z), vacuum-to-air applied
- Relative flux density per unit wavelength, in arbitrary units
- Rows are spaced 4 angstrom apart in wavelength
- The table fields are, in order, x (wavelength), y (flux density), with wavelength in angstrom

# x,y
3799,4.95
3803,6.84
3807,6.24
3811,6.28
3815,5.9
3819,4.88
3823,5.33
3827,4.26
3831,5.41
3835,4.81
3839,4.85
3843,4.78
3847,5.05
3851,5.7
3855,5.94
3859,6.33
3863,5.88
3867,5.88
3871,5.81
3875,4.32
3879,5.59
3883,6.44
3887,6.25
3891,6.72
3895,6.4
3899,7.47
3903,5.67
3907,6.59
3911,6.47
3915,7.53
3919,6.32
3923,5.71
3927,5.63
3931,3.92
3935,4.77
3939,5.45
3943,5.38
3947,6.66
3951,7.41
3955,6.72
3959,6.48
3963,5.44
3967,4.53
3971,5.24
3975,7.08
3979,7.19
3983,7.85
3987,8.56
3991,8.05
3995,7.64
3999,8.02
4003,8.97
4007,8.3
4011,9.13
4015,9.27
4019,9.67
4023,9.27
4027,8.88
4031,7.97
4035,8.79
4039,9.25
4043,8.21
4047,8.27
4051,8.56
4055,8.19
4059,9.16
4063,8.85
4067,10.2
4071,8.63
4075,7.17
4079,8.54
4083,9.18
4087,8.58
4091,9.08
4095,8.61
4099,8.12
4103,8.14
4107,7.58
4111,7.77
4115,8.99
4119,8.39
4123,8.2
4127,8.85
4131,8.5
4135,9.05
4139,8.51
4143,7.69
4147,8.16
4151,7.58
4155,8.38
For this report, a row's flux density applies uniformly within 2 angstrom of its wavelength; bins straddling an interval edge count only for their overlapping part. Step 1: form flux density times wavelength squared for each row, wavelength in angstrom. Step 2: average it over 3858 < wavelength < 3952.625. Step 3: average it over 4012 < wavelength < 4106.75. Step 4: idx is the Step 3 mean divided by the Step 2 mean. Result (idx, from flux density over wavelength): 1.56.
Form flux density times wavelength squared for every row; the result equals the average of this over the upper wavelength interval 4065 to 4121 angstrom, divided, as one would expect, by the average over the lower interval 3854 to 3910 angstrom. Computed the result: 1.5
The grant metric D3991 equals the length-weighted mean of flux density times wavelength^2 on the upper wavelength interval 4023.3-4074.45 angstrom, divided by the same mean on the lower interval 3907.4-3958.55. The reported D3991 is 1.5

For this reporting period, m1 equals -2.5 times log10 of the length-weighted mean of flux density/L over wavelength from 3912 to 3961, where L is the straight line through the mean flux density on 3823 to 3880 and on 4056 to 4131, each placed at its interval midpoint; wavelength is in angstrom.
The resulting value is 0.08 mag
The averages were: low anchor 5.32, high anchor 8.55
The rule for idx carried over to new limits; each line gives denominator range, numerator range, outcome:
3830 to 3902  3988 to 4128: 1.64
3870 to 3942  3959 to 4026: 1.36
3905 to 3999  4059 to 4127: 1.43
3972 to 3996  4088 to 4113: 1.14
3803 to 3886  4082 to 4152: 1.74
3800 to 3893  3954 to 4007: 1.36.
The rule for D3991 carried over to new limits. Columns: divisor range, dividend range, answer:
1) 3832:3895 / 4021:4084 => 1.69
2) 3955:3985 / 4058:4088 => 1.47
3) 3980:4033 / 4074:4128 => 1.03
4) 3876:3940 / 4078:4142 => 1.56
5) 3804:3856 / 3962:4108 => 1.71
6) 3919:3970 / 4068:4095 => 1.62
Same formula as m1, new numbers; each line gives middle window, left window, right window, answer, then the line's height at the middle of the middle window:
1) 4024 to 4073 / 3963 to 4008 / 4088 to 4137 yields -0.117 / 7.86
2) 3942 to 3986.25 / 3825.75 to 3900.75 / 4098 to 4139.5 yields 0.050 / 6.75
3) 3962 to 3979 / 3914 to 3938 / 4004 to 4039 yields 0.233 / 7.13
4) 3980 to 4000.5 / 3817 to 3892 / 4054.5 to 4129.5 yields -0.108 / 7.23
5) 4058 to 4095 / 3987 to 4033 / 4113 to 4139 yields -0.019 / 8.65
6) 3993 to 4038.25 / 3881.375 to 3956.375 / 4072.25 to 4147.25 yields -0.195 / 7.3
